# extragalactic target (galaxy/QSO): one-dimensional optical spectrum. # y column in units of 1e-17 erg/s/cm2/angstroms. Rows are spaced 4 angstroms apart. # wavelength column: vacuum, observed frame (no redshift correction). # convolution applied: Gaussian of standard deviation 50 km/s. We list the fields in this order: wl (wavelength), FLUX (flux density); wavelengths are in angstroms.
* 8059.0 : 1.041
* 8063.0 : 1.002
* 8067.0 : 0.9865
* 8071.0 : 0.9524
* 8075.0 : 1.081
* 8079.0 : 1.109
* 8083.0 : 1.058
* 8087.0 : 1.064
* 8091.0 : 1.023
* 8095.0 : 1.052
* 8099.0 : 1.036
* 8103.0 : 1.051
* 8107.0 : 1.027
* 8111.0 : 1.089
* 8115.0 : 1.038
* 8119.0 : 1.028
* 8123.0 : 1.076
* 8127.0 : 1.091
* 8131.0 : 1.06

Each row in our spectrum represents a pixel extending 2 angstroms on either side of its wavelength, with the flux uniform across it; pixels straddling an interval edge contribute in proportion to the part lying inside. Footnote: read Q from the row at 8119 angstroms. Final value 1.028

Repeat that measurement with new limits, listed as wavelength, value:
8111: 1.089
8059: 1.041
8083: 1.058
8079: 1.109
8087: 1.064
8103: 1.051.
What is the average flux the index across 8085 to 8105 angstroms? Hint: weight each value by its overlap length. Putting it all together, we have 1.05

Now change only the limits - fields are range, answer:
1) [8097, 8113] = 1.05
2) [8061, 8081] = 1.03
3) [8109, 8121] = 1.05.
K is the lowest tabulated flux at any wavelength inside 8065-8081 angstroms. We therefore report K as 0.9524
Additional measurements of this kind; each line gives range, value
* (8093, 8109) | 1.027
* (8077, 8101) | 1.023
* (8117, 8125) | 1.028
